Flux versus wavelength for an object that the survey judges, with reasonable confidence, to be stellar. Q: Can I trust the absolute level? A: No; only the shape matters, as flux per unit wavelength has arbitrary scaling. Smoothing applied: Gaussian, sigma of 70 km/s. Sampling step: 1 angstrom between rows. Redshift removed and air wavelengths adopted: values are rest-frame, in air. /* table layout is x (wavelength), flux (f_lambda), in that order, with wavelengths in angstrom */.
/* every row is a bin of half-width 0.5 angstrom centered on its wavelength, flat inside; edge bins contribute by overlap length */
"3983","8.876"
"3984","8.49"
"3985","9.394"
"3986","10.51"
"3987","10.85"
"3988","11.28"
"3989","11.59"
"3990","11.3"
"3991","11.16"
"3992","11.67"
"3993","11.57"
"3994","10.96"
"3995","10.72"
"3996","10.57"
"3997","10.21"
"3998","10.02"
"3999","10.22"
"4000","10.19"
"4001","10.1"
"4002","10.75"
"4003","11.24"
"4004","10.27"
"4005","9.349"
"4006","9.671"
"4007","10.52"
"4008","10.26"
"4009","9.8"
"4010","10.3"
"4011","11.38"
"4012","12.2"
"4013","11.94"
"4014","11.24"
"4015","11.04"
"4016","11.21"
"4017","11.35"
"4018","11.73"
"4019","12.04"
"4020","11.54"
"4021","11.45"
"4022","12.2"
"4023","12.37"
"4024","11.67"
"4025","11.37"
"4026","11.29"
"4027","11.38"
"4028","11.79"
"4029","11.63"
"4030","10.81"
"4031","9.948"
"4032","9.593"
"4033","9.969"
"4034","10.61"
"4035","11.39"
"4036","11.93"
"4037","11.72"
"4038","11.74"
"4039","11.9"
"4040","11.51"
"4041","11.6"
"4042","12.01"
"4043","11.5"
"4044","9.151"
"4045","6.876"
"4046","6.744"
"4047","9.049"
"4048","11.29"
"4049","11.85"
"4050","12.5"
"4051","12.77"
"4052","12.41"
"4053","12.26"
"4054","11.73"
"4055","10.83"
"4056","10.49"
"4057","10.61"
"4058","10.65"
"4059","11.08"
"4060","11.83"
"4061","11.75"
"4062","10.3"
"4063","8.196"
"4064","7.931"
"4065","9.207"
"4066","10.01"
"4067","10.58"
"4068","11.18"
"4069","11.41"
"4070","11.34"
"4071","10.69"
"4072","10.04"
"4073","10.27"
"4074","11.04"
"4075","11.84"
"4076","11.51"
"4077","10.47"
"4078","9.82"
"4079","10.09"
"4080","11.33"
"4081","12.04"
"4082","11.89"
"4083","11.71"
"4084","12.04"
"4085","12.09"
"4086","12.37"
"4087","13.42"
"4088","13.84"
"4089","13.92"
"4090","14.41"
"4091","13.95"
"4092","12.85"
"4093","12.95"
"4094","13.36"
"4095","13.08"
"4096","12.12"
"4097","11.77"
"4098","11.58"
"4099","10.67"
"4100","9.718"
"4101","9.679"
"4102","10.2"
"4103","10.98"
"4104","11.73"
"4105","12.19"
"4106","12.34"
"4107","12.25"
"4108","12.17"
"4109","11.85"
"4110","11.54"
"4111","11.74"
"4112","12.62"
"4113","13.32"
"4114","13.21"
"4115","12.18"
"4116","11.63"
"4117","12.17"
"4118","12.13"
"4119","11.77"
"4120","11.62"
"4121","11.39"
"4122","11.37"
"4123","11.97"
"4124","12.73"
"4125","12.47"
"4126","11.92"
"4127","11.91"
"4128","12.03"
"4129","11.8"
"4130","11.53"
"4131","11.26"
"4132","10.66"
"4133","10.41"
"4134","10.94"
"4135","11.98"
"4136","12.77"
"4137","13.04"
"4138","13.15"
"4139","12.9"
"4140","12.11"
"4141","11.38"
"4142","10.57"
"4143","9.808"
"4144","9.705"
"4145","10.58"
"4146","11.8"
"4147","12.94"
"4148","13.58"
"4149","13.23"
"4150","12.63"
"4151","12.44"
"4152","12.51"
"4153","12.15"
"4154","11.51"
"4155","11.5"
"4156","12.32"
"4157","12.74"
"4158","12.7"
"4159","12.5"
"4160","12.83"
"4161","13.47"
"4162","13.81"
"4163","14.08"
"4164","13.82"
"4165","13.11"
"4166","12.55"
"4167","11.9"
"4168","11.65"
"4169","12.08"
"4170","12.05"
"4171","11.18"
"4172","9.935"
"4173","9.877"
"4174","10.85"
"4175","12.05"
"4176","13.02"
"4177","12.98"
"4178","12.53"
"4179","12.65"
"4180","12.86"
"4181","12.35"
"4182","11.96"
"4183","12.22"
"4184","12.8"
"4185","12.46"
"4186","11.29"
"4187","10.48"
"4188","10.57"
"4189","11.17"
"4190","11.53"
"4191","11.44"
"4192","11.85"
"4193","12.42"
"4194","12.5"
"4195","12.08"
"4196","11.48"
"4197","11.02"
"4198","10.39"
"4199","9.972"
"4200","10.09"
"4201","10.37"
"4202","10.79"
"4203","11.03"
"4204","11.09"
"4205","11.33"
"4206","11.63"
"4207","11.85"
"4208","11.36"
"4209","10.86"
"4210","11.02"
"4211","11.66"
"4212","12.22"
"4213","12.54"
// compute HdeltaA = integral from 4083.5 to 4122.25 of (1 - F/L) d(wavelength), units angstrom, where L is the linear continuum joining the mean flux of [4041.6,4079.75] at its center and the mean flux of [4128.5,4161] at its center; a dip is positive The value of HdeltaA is -3.0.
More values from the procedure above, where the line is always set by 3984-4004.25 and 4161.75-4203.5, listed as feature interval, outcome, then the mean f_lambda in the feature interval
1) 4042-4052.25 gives 0.5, 10.4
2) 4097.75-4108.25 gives 0.1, 11.2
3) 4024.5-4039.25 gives -0.3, 11.1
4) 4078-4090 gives -1.1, 12.2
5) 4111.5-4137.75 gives -1.2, 12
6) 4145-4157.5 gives -0.8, 12.4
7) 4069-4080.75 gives 0.3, 10.8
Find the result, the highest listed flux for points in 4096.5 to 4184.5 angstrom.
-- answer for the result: 14.08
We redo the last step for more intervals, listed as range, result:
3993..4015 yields 12.2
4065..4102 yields 14.41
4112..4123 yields 13.32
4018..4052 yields 12.77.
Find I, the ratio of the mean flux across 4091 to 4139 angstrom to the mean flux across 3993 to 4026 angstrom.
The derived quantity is 1.1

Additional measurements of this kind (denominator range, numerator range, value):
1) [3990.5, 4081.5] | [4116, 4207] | 1.09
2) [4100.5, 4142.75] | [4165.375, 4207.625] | 0.98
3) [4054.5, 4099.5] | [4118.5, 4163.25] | 1.05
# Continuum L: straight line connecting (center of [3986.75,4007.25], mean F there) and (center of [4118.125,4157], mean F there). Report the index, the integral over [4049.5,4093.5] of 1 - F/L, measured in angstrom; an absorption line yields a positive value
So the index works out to -0.5 angstrom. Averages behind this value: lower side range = 10.7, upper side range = 11.9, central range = 11.4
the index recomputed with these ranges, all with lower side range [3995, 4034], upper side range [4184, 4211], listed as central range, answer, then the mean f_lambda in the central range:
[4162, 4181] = -1.7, 12.2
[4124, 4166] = -3.8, 12.2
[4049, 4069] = 0.2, 10.9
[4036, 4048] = 0.6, 10.5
